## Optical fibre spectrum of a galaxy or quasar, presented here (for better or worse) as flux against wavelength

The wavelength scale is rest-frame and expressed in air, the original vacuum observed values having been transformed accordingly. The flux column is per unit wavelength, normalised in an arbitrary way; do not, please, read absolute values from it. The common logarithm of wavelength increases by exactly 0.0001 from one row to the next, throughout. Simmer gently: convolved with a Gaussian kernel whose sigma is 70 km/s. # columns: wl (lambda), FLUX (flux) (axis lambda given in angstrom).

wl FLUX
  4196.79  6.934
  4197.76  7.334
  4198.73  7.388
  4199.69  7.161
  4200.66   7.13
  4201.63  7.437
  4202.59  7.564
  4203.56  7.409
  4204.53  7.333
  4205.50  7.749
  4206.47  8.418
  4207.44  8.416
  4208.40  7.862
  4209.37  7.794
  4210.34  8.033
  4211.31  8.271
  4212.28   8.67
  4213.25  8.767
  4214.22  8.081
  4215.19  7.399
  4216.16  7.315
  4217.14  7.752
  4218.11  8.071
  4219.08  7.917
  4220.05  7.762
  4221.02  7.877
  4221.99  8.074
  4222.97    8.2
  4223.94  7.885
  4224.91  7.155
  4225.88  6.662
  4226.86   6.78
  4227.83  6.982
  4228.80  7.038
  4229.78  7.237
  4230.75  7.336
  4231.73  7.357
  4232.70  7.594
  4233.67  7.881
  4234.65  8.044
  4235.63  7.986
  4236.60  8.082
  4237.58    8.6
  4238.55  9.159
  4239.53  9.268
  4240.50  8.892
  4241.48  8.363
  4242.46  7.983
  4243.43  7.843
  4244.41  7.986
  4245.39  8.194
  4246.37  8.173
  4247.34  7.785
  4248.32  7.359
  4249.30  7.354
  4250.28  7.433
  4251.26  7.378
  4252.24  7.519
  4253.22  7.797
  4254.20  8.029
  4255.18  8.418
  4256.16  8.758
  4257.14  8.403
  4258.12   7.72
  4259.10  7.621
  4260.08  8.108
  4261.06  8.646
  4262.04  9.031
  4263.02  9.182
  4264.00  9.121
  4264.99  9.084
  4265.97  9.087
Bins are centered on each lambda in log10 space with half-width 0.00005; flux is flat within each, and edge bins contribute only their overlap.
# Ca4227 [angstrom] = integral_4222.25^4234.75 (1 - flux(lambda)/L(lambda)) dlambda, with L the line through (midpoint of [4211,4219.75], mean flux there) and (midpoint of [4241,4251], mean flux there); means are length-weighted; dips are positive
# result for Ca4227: 0.9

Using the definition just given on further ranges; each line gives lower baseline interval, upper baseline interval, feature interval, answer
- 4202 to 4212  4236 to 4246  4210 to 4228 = 0.7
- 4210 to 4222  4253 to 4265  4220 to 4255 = 1.7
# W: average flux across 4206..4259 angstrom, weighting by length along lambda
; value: 7.91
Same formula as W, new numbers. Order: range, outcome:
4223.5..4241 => 7.78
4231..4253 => 8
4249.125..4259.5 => 7.87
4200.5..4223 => 7.89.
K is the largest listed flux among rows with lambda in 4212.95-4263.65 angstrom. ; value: 9.268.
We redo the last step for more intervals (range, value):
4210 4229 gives 8.767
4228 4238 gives 8.6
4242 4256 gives 8.418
